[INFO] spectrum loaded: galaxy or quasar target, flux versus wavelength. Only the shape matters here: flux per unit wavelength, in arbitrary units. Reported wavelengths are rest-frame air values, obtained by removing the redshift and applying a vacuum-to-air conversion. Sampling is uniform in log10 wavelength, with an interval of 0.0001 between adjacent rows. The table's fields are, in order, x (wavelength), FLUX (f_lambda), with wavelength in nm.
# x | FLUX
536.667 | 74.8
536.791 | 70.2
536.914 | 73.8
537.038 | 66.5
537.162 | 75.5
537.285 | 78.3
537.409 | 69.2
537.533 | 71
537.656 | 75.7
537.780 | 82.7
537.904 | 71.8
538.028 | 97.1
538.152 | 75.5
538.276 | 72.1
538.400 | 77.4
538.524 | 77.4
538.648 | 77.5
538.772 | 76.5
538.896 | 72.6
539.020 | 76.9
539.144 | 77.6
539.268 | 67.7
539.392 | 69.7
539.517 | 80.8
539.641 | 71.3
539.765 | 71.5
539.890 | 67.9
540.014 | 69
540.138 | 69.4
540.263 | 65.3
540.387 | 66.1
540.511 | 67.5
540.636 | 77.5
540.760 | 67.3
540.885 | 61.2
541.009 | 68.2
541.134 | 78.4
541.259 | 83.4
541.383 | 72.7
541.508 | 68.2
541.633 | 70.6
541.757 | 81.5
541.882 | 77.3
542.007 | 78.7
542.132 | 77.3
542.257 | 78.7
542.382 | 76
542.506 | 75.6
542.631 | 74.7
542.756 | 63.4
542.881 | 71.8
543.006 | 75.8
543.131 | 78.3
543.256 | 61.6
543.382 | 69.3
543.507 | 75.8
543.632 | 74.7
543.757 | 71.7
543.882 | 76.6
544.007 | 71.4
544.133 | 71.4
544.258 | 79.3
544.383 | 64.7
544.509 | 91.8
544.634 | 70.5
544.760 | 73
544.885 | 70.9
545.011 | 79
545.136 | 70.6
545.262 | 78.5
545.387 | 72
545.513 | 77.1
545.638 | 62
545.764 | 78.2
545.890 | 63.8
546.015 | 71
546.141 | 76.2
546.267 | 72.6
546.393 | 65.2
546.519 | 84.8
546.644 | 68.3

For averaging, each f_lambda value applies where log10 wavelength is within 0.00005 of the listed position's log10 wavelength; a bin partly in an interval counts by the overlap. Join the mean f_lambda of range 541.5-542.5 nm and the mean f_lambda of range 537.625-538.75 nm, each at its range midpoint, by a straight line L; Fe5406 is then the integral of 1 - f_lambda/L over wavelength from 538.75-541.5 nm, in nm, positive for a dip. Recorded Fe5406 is 0.21 nm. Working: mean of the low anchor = 78.5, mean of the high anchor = 76.5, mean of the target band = 71.6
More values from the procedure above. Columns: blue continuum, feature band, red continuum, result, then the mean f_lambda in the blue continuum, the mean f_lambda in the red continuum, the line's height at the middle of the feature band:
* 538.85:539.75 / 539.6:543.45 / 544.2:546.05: 0.08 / 73.7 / 73.5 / 73.6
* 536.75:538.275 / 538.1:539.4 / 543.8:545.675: 0.01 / 75.6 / 74.1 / 75.3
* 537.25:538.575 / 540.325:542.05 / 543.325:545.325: 0.07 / 77.1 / 74.4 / 75.7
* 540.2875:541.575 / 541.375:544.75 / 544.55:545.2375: -0.08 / 70.9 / 73.7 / 72.4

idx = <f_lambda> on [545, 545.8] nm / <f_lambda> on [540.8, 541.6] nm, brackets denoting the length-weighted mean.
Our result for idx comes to 1.02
